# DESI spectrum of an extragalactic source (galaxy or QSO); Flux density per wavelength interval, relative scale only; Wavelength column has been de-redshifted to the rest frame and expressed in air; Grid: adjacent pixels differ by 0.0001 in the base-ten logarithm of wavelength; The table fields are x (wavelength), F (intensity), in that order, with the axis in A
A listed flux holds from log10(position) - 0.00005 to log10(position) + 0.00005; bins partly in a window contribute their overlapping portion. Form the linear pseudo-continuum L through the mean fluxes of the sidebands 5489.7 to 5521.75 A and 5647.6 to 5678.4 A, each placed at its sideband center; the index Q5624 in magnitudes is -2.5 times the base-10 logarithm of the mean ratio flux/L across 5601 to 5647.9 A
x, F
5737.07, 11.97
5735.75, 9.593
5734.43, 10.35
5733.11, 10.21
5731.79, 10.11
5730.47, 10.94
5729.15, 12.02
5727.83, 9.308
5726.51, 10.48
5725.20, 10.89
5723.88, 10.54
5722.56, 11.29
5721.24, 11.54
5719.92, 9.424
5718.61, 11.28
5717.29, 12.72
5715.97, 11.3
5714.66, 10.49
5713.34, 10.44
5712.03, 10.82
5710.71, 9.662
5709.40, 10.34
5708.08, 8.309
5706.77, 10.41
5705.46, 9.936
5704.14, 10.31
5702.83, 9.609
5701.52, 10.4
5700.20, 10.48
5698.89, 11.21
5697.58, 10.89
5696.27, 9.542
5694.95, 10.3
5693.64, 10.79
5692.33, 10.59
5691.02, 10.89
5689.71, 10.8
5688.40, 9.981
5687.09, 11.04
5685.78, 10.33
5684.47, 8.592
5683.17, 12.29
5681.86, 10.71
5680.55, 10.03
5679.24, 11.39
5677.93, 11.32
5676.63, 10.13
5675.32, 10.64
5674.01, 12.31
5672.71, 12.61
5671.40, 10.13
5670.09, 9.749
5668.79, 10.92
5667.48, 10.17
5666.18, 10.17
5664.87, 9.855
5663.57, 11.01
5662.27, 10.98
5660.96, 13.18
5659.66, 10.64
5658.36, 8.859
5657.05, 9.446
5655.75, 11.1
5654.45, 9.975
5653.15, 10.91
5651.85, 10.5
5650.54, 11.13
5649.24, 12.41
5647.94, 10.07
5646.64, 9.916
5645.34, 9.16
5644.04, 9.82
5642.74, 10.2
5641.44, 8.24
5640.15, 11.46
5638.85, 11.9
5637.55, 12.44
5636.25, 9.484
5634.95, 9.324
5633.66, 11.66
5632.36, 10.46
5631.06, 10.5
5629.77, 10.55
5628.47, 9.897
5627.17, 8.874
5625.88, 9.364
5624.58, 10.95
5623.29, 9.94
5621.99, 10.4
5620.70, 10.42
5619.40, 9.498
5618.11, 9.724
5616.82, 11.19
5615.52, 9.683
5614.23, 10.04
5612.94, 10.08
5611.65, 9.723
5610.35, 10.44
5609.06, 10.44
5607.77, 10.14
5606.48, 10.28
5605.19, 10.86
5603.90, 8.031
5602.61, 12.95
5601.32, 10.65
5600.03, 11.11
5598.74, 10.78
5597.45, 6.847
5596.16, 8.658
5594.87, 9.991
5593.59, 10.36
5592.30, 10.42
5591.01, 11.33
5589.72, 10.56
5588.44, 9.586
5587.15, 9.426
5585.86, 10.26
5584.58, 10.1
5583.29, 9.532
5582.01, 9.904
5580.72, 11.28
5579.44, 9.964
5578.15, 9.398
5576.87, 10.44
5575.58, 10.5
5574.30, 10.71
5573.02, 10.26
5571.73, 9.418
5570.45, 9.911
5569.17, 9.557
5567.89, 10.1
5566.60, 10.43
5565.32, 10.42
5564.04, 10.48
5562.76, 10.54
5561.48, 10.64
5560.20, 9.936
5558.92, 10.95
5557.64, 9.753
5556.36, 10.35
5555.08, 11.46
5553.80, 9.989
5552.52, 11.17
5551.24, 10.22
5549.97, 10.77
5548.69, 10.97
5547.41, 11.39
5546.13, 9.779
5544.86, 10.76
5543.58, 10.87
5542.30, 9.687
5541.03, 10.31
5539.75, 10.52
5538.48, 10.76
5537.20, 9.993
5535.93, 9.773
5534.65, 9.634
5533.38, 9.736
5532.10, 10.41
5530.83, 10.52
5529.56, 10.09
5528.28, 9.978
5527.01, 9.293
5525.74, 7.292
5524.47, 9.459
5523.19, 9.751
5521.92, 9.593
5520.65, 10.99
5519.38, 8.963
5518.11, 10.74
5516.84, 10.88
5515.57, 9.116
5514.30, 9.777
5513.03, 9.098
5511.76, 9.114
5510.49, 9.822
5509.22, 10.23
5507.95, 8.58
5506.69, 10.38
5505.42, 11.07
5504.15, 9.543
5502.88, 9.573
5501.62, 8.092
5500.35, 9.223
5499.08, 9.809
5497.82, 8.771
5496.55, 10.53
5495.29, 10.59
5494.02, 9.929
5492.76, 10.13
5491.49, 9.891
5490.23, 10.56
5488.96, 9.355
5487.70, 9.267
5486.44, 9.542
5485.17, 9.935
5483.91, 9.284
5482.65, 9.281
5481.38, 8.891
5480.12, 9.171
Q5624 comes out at 0.03 mag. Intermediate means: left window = 9.81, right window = 10.8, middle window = 10.2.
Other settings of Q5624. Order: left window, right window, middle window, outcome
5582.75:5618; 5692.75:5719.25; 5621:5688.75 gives -0.02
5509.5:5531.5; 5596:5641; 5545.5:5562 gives -0.07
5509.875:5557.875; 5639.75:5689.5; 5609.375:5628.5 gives 0.04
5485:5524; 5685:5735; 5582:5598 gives 0.03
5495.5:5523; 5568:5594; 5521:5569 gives -0.03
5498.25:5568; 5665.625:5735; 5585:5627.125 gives 0.02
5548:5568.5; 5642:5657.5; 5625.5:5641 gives -0.01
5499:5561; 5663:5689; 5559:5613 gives 0.01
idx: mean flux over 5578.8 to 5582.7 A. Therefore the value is 10.4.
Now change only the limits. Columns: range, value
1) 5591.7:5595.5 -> 10.3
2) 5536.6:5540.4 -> 10.4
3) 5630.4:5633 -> 10.5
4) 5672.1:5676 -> 11.8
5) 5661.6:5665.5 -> 10.6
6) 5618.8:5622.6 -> 10.1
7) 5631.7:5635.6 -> 10.5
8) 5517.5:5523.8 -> 10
